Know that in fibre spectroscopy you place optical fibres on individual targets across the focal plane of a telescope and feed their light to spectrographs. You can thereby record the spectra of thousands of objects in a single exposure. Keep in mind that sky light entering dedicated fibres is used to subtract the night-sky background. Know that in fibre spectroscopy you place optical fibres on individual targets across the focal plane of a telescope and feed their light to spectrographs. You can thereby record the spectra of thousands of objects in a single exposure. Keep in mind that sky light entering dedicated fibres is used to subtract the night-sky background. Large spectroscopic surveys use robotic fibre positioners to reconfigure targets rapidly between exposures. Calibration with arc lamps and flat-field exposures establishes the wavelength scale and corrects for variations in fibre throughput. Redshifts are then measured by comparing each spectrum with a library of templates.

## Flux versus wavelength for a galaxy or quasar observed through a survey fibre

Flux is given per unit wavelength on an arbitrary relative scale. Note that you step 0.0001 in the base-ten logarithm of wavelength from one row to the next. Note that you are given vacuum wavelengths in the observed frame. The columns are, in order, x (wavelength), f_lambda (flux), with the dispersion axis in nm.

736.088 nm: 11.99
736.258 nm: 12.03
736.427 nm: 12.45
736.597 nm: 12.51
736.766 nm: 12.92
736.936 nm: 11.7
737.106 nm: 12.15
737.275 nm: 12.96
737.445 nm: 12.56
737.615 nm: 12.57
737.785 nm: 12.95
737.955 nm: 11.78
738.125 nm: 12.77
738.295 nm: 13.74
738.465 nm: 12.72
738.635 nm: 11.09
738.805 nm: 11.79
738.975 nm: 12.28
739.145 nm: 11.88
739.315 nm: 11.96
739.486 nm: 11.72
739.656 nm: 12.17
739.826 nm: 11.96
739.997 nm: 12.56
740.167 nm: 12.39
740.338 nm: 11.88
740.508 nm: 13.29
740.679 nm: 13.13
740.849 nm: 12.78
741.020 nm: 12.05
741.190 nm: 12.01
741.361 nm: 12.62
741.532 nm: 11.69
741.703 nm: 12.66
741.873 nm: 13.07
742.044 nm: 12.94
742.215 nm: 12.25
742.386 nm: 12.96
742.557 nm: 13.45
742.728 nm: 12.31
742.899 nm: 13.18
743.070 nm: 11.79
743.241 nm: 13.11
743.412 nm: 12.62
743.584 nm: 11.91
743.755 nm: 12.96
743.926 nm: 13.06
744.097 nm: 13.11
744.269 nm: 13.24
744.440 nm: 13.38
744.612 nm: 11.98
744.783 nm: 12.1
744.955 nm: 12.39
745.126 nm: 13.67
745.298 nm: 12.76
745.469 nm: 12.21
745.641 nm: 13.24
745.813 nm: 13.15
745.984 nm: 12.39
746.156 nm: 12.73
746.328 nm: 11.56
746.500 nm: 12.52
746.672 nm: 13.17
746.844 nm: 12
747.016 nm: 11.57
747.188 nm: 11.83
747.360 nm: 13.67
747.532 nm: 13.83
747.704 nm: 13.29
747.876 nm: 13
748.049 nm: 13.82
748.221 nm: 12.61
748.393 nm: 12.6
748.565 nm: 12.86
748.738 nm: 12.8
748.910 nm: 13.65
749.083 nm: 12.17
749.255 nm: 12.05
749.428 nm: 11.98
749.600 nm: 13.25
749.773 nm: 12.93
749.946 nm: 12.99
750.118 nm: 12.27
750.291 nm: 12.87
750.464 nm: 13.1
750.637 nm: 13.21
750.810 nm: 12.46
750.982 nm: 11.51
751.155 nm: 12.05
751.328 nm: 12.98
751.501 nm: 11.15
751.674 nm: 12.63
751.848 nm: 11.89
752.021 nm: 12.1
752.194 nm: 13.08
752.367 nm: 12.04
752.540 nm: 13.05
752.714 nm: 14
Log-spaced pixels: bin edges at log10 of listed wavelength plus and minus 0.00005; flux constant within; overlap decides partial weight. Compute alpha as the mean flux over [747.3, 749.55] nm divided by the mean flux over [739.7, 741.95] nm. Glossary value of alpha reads 1.0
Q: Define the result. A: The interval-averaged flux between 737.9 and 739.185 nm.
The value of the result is 12.3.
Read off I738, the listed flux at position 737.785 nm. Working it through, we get 12.95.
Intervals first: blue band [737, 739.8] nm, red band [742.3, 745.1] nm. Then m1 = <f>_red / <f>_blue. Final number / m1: 1.0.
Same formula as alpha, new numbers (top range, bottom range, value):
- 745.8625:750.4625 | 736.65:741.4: 1.03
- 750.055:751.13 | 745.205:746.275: 0.99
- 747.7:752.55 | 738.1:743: 1.01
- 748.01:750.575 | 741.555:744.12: 1.00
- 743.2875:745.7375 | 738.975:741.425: 1.04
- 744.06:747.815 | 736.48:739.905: 1.03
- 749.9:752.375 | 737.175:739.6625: 1.01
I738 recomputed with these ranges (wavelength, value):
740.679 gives 13.13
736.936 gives 11.7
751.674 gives 12.63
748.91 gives 13.65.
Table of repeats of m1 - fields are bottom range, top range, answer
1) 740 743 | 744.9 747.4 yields 1.00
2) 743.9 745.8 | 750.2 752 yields 0.96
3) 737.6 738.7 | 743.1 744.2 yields 1.02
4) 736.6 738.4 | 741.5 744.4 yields 1.01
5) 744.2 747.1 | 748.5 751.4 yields 1.00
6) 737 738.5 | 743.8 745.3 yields 1.01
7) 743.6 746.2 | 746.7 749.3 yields 1.00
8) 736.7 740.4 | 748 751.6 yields 1.03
